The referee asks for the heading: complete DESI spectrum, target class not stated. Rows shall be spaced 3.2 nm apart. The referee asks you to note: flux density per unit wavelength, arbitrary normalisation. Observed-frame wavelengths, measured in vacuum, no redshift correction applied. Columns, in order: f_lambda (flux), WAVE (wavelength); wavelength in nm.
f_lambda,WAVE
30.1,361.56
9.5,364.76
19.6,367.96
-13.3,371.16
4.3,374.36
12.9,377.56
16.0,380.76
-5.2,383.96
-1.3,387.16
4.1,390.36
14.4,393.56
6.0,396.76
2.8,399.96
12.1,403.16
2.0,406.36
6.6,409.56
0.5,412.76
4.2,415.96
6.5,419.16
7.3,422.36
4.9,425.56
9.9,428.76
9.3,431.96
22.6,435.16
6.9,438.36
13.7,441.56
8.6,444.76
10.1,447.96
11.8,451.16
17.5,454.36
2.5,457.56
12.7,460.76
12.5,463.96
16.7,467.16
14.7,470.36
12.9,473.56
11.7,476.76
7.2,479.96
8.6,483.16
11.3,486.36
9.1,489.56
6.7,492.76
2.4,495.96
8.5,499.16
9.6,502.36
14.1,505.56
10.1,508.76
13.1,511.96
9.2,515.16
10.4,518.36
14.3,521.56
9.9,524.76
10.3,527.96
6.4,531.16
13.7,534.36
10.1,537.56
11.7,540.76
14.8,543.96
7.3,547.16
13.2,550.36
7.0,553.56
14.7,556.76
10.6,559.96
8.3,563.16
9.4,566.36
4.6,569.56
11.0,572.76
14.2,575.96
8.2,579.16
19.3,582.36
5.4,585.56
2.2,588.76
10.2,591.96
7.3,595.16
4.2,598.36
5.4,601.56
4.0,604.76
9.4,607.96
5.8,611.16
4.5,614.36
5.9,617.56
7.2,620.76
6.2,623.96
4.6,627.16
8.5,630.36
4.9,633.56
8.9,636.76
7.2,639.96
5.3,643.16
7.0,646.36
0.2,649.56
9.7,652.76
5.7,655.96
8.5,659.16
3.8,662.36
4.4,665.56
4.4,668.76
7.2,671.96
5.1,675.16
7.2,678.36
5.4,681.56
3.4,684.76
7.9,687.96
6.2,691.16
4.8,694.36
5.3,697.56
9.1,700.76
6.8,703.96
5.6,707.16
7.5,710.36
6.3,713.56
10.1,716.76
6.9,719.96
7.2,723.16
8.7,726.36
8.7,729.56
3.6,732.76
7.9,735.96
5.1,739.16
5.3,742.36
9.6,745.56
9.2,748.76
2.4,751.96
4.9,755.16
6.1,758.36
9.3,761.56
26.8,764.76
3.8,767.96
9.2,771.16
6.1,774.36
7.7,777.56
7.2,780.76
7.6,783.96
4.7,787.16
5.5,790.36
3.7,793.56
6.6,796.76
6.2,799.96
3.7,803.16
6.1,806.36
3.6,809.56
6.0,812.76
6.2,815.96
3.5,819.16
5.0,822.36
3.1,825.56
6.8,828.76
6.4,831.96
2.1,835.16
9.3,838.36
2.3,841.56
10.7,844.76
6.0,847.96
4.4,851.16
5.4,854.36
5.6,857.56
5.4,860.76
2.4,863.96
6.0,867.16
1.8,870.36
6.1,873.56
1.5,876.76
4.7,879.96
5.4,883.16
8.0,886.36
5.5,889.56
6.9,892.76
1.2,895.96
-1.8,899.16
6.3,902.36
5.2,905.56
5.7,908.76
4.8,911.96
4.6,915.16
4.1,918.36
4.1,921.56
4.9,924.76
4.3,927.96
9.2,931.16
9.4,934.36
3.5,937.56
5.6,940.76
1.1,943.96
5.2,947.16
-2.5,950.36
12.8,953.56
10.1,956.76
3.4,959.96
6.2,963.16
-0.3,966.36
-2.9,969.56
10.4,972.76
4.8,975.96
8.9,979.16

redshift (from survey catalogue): 0.163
